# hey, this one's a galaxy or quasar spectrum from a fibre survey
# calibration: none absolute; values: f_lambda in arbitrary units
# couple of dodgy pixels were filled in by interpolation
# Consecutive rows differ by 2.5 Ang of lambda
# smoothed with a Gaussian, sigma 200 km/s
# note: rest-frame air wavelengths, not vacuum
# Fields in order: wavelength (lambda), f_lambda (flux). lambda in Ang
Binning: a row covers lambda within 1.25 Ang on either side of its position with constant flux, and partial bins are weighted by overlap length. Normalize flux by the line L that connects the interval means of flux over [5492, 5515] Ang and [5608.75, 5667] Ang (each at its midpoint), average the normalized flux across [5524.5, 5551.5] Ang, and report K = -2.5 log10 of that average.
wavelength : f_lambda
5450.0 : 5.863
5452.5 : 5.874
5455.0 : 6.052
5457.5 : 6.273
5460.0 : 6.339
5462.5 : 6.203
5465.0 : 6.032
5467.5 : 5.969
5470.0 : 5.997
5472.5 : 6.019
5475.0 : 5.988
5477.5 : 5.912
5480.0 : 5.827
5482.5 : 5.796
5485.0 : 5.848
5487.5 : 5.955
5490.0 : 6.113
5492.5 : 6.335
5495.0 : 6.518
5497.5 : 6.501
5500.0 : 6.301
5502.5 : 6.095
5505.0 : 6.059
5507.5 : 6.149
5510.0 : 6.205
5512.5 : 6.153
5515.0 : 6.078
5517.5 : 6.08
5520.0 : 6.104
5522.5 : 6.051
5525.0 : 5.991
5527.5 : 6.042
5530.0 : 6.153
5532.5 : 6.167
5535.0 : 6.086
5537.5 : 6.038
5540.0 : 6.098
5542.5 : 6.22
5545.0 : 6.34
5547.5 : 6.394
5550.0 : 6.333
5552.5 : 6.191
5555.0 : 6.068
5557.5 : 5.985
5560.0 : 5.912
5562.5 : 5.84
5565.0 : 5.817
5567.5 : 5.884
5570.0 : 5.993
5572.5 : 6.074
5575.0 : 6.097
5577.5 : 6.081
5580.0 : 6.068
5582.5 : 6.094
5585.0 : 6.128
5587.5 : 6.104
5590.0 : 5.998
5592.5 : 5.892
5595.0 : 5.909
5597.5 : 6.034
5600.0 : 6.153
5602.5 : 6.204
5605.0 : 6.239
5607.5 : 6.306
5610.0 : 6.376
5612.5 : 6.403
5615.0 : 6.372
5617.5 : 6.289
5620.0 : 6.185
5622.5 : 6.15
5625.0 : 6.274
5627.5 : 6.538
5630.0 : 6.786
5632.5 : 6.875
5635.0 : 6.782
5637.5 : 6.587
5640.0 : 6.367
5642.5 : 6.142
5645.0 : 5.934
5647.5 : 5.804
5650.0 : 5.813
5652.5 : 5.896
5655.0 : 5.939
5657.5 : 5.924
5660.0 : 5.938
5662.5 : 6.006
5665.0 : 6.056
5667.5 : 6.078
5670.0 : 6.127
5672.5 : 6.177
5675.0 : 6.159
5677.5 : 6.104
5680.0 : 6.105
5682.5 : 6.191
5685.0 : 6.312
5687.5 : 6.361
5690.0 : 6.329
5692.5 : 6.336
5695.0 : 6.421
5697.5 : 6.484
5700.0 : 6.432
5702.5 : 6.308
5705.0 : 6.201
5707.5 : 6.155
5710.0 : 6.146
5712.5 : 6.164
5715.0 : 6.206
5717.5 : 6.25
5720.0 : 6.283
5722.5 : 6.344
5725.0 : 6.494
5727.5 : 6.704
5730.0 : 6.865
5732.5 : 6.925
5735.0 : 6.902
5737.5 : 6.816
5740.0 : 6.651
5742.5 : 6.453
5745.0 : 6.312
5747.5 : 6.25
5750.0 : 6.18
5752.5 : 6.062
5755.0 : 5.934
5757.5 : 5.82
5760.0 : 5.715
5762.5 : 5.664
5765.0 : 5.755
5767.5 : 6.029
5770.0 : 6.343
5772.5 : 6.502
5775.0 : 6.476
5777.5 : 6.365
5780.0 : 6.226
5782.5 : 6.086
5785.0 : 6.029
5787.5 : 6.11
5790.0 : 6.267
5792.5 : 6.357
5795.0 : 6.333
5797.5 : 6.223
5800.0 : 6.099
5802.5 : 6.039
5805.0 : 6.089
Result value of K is 0.01 mag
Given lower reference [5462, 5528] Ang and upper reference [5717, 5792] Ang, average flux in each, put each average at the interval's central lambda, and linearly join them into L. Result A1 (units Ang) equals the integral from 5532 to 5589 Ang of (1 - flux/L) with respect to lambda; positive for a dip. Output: 0.48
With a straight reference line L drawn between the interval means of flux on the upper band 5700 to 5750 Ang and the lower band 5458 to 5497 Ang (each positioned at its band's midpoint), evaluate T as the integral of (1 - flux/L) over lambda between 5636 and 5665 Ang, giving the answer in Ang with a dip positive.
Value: 1.3 Ang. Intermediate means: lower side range 6.07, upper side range 6.44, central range 6.04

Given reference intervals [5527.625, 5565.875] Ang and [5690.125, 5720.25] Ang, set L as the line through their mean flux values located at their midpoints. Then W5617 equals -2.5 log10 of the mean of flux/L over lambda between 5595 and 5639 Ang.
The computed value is -0.03 mag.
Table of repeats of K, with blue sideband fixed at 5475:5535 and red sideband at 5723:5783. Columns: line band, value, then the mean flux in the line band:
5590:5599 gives 0.04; 5.96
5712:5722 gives 0.01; 6.24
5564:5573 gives 0.04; 5.93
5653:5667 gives 0.05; 5.97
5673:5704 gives -0.01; 6.29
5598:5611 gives -0.01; 6.24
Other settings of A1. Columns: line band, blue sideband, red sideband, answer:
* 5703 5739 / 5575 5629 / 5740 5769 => -2.27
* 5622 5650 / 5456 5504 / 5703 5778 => -0.65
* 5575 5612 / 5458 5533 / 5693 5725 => 0.42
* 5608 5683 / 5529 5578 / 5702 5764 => -0.15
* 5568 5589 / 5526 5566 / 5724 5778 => 0.24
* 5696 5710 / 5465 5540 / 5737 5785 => -0.33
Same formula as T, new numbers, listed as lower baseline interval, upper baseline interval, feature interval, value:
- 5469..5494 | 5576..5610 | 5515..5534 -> -0.17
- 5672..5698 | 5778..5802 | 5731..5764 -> -0.32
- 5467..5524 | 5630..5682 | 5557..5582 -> 0.58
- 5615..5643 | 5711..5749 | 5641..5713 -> 3.77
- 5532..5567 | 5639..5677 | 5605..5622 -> -0.71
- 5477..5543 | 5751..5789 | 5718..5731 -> -0.93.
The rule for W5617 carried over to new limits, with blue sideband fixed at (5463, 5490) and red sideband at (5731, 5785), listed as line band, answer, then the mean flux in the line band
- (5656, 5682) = 0.02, 6.07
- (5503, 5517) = -0.02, 6.12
